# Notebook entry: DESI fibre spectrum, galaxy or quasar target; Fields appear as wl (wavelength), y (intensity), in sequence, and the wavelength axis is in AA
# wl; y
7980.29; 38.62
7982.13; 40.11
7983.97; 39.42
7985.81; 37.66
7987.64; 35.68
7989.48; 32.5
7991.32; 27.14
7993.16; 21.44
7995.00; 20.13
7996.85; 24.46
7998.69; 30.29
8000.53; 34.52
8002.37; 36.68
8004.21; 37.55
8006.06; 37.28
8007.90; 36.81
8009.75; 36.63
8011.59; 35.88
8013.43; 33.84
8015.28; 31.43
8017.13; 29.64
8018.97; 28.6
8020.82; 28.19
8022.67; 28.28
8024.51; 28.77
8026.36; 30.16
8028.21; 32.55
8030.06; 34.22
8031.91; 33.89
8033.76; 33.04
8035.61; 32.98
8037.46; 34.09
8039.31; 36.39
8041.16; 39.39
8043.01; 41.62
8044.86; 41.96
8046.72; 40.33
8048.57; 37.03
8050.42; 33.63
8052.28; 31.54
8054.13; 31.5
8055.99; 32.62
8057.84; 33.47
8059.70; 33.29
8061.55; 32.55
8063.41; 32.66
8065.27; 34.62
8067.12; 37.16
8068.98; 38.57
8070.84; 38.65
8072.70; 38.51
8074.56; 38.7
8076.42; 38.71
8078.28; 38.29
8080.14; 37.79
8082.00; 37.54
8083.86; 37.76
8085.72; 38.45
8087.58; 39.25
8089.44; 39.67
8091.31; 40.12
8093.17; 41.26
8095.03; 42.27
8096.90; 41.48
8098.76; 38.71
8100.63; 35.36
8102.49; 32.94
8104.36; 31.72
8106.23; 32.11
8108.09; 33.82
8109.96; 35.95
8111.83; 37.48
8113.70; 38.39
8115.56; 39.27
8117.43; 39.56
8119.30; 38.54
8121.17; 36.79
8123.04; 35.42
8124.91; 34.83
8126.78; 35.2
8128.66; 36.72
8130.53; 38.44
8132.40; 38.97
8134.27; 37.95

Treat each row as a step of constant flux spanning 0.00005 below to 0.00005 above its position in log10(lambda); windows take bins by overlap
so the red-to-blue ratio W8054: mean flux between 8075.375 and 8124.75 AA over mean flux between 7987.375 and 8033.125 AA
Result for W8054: 1.20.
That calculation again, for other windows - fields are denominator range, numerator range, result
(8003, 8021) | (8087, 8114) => 1.10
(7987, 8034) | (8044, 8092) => 1.17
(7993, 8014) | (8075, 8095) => 1.20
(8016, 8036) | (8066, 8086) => 1.24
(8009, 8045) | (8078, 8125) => 1.12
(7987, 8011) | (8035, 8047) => 1.21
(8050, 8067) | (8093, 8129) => 1.11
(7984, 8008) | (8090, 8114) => 1.16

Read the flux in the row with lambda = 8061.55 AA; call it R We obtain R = 32.55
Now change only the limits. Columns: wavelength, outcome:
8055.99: 32.62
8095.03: 42.27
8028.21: 32.55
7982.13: 40.11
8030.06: 34.22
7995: 20.13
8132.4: 38.97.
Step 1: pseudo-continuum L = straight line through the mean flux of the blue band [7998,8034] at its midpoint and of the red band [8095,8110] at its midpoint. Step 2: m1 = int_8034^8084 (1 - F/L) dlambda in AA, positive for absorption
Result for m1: -2.9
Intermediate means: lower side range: 32.9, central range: 36.3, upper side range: 35.7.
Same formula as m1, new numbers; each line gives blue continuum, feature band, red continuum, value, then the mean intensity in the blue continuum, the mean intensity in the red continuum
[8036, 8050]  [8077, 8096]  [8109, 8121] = -0.53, 38.3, 38.1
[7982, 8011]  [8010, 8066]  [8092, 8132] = 1.17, 32.9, 37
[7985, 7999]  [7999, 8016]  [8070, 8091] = -2.94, 28.5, 38.5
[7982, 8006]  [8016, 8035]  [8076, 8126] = 1.63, 32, 37.5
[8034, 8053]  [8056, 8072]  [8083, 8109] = 0.89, 36.8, 37.5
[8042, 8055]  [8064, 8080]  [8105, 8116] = -0.57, 36.8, 35.9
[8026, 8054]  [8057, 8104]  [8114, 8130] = -1.46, 35.5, 37.1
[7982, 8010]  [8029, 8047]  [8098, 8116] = -1.53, 32.7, 35.4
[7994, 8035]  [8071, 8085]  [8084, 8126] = -0.95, 31.9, 37.4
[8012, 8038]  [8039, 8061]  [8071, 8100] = -0.91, 31.5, 39.2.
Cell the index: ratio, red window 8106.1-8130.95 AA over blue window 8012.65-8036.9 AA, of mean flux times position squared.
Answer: 1.2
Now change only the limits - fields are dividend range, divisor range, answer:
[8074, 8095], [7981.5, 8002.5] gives 1.27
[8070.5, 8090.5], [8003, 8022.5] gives 1.17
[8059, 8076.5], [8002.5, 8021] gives 1.08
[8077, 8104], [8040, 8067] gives 1.09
